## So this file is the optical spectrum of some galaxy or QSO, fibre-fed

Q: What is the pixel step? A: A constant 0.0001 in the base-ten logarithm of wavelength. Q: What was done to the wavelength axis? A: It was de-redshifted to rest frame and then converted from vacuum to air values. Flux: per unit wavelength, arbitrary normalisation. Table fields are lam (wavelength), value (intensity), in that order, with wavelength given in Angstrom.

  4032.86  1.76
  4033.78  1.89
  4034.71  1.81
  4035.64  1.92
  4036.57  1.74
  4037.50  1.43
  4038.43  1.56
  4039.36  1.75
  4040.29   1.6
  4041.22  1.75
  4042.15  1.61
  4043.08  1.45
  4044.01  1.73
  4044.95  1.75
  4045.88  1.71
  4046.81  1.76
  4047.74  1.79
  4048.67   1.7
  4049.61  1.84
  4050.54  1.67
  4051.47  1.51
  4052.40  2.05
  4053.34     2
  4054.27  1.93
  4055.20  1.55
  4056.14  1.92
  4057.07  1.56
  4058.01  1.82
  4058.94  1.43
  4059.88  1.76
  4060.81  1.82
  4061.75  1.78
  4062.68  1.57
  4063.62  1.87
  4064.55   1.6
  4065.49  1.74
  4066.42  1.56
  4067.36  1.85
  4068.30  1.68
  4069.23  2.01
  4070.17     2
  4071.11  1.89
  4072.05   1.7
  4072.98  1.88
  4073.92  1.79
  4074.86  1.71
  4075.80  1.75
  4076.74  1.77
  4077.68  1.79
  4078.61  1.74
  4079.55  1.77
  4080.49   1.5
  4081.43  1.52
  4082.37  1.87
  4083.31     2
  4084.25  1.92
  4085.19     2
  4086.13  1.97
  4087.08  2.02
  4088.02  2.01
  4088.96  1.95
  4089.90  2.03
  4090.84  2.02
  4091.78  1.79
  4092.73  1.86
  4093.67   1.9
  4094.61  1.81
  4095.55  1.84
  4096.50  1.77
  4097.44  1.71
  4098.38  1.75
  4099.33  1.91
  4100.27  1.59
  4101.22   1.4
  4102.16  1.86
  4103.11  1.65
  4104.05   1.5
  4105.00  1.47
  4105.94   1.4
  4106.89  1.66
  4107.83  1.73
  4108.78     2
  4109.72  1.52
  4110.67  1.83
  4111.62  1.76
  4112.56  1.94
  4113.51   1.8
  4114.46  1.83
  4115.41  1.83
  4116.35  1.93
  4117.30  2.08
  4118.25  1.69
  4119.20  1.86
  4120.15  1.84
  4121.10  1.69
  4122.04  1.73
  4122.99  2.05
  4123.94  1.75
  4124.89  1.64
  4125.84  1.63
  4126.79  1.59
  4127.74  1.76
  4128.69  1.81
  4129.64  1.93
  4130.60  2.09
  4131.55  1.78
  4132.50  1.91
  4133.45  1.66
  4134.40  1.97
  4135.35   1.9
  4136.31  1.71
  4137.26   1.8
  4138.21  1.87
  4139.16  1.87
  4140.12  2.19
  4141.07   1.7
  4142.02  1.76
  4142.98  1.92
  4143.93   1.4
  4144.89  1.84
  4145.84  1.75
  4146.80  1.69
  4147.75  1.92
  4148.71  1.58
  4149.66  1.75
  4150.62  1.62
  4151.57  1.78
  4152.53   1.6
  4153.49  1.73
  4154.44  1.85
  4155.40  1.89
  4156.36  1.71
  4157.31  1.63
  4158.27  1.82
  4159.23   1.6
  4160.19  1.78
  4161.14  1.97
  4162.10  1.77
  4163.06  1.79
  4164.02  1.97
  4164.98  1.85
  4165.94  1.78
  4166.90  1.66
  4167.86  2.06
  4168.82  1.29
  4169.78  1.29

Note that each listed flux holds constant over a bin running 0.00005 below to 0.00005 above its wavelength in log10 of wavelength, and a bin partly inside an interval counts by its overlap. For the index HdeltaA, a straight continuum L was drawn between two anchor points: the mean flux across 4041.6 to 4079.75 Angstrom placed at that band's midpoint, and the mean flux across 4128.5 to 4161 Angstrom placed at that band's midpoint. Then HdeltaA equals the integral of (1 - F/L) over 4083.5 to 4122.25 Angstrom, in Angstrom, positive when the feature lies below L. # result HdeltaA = -0.7 Angstrom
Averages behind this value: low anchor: 1.75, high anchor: 1.79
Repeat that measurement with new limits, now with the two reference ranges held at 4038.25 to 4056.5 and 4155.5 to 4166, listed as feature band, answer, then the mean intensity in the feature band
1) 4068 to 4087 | -0.8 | 1.82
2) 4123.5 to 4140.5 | -0.4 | 1.82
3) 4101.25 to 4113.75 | 0.5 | 1.69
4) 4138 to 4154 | 0.2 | 1.76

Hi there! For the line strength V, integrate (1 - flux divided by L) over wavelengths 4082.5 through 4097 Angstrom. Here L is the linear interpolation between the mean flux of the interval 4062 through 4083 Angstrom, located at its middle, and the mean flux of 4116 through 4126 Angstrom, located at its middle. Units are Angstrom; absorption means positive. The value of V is -1.2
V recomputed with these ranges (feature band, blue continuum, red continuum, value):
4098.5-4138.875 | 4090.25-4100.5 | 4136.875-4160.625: 0.5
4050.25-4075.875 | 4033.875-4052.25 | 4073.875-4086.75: -0.2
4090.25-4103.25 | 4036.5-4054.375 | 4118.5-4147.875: -0.1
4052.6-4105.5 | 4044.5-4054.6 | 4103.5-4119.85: -0.3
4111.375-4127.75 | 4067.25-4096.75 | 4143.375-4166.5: 0.0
